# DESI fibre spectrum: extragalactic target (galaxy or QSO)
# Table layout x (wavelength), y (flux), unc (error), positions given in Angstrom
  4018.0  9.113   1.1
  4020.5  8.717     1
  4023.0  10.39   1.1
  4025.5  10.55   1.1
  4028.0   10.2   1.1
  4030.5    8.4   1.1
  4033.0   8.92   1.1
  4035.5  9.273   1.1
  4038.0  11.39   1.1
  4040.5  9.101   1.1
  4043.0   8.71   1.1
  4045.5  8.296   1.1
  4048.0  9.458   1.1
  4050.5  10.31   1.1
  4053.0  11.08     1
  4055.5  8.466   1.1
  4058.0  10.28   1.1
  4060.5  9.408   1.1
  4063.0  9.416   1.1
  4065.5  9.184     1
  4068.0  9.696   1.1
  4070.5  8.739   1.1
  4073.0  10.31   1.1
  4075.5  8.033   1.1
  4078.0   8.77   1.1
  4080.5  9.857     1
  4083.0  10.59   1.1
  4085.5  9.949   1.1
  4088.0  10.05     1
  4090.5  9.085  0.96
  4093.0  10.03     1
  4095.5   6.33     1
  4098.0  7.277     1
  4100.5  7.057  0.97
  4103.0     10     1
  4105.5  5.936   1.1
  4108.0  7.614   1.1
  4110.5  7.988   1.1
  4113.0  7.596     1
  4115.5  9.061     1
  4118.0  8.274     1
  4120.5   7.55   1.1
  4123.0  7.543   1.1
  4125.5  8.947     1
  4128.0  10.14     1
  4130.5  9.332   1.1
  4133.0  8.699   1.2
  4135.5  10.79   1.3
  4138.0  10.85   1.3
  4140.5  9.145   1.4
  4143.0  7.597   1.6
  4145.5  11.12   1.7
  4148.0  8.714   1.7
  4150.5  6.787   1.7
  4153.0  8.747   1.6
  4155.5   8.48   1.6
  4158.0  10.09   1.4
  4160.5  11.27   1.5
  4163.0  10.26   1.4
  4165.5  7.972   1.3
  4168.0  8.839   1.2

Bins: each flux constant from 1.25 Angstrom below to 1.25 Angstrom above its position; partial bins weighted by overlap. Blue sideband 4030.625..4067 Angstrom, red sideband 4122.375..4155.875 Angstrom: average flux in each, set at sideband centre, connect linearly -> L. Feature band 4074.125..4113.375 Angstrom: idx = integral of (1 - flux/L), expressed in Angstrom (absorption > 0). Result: 3.2 Angstrom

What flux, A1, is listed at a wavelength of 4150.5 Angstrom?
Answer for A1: 6.787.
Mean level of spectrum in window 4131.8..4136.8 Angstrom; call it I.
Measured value 9.77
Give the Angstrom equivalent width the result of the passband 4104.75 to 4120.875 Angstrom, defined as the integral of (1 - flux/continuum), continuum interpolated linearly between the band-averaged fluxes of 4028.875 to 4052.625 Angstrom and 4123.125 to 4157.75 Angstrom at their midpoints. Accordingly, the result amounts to 2.52 Angstrom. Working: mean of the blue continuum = 9.4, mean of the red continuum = 9.15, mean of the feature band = 7.78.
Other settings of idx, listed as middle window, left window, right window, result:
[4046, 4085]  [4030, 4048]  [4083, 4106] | -2.8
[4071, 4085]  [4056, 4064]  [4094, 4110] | -1.4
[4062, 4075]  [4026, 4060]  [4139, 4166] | 0.1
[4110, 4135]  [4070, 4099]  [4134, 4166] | 1.8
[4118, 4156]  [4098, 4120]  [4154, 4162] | 0.3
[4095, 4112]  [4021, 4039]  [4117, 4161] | 3.3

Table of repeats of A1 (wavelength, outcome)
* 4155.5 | 8.48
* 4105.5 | 5.936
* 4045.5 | 8.296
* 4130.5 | 9.332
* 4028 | 10.2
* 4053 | 11.08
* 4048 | 9.458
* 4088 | 10.05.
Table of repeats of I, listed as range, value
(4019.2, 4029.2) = 9.96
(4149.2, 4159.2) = 8.52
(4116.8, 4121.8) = 7.9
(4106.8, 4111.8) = 7.8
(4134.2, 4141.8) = 10.2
